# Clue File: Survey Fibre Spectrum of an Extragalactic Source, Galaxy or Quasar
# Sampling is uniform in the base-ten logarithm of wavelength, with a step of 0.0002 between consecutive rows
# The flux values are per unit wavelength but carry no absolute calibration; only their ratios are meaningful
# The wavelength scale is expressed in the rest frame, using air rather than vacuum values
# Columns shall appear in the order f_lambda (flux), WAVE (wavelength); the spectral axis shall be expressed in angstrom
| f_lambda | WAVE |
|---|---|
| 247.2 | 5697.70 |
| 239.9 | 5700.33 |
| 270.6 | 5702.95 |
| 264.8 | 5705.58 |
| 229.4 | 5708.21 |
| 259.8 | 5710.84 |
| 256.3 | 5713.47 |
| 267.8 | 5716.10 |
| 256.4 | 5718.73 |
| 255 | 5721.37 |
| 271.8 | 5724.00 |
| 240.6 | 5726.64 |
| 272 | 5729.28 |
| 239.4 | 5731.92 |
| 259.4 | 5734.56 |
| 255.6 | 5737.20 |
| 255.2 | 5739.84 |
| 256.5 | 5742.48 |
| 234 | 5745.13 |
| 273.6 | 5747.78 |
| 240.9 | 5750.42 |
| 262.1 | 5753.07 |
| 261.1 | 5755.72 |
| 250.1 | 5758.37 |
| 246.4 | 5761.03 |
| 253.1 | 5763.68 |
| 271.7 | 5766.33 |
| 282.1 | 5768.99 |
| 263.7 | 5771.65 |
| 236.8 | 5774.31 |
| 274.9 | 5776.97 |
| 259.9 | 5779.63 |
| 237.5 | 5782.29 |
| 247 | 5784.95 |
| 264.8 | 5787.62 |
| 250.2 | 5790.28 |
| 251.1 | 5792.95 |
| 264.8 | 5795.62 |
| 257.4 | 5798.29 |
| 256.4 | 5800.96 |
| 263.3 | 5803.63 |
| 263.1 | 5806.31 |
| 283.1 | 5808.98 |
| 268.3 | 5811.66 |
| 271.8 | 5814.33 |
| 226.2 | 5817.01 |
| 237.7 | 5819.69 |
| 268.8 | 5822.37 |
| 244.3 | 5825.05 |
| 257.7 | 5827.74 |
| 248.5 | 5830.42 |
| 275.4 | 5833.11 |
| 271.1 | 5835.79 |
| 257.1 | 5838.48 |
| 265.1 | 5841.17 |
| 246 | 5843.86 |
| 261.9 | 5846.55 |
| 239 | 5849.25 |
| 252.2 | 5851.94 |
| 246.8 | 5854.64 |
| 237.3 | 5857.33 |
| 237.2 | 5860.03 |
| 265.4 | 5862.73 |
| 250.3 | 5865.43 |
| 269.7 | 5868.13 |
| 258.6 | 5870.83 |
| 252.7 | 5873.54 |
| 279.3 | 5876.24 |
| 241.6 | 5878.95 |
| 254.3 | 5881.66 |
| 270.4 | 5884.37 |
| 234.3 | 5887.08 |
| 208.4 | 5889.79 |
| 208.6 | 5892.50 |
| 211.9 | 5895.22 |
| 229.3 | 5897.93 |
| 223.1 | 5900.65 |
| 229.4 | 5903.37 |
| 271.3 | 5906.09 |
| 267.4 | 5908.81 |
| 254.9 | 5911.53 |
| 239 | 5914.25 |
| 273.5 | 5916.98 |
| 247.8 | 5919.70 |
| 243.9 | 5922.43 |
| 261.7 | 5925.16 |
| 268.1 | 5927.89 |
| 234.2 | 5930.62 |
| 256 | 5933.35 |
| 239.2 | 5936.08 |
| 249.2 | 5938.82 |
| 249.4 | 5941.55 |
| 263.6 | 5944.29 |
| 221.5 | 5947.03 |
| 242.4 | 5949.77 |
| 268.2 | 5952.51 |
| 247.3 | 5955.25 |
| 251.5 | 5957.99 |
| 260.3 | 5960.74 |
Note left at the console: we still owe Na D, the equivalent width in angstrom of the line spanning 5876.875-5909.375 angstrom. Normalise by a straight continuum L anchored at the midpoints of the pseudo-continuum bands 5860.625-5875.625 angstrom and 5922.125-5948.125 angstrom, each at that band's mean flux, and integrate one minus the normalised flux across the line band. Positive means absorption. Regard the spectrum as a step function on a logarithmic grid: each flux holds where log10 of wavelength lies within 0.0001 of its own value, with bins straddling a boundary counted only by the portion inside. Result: 2.3 angstrom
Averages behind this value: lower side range 259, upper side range 249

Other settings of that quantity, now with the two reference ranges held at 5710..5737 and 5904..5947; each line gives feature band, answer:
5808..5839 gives -0.4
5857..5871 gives 0.0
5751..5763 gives 0.1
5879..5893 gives 0.9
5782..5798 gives 0.1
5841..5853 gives 0.2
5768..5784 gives -0.1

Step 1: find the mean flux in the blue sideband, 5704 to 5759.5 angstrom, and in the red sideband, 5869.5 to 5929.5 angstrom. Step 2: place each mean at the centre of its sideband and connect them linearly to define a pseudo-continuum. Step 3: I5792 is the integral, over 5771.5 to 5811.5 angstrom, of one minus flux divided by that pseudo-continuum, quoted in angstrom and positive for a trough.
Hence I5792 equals -1.0 angstrom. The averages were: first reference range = 255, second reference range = 247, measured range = 258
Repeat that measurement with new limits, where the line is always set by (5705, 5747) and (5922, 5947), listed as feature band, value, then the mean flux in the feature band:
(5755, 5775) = -0.4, 259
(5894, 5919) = 0.6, 245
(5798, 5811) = -0.6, 265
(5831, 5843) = -0.6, 265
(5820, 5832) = -0.1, 254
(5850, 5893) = 0.5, 249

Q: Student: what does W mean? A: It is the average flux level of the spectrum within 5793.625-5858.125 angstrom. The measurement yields 257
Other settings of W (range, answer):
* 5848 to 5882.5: 253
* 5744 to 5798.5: 256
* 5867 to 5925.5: 246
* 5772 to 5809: 257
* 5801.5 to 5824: 260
